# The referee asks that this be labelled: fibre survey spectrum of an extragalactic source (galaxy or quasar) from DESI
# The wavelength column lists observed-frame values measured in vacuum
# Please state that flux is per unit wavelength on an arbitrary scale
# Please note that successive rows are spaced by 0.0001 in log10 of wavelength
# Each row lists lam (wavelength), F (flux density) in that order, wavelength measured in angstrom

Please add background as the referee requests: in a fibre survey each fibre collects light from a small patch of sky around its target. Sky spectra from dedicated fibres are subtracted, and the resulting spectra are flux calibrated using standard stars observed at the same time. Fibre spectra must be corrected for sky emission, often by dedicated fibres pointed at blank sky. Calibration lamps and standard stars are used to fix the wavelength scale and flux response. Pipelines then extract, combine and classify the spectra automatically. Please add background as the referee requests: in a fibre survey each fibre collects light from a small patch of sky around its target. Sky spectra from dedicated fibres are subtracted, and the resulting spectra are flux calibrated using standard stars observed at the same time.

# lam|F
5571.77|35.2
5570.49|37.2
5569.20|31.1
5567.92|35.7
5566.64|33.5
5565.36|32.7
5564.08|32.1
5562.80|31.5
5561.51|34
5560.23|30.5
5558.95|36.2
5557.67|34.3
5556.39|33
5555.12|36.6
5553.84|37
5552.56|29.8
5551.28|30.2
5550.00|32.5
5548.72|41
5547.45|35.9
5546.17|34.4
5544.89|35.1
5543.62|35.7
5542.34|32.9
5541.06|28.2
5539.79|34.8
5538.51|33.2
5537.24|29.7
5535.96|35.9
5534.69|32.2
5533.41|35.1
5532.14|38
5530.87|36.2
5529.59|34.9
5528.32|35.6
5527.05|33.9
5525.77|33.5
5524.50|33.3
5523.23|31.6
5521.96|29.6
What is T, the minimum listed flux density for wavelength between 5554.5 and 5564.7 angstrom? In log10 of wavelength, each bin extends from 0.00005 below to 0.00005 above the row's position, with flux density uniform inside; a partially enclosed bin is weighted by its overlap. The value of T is 30.5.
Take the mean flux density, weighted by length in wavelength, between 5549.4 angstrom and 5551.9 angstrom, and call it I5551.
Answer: 31.3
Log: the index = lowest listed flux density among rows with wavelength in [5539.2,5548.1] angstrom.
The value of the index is 28.2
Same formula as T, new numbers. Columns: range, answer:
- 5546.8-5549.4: 35.9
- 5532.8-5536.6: 32.2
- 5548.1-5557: 29.8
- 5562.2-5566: 31.5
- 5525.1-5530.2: 33.5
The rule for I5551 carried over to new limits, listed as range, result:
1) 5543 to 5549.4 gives 36.4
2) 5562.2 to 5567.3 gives 32.5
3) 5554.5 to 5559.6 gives 35.1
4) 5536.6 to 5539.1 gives 31.4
